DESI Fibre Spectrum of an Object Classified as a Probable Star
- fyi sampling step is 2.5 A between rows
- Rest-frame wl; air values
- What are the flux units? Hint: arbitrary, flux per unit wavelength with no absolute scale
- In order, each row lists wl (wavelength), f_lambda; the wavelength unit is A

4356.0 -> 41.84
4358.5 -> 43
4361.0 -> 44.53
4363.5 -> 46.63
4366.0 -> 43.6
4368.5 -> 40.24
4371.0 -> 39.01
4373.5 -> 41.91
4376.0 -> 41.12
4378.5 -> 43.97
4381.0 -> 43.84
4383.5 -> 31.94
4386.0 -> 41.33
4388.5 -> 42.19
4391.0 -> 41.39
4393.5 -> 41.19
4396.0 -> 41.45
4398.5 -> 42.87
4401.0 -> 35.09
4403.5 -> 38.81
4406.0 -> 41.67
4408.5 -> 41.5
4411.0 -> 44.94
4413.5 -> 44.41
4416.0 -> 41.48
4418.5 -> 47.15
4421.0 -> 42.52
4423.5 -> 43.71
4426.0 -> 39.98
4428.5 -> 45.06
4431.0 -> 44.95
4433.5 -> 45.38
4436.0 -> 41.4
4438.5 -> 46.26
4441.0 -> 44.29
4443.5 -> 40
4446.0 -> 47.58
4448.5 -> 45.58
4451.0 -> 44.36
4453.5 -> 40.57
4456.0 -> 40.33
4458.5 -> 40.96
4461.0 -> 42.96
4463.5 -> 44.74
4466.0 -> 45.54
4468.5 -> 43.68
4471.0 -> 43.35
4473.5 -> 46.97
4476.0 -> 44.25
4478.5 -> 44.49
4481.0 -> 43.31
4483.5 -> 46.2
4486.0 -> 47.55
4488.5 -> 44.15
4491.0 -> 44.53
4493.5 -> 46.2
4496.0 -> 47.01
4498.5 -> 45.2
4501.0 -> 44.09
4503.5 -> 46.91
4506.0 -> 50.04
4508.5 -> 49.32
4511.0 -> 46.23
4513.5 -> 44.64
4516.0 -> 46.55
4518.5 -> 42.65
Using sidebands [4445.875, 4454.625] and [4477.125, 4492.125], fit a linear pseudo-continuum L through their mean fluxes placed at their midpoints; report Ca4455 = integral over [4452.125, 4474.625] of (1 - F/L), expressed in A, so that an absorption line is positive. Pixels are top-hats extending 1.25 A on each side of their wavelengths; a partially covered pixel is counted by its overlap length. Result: 0.7 A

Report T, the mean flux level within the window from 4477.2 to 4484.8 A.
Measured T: 44.7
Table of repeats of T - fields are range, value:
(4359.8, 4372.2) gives 42.8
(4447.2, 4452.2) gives 45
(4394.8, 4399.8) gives 42.1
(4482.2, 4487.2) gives 46.8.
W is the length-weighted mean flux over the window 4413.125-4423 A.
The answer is 43.8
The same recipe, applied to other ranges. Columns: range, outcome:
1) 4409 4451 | 44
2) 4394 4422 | 42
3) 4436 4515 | 44.8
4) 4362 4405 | 41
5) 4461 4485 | 44.7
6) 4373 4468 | 42.5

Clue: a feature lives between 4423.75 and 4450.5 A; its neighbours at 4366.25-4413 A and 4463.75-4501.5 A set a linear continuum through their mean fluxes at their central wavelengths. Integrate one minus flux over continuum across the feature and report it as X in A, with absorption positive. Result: -0.6 A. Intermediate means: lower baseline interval 40.9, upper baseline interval 45.1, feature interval 44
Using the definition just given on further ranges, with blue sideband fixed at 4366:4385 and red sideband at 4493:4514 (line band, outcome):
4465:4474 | 0.1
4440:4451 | -0.1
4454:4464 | 0.6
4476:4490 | 0.2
